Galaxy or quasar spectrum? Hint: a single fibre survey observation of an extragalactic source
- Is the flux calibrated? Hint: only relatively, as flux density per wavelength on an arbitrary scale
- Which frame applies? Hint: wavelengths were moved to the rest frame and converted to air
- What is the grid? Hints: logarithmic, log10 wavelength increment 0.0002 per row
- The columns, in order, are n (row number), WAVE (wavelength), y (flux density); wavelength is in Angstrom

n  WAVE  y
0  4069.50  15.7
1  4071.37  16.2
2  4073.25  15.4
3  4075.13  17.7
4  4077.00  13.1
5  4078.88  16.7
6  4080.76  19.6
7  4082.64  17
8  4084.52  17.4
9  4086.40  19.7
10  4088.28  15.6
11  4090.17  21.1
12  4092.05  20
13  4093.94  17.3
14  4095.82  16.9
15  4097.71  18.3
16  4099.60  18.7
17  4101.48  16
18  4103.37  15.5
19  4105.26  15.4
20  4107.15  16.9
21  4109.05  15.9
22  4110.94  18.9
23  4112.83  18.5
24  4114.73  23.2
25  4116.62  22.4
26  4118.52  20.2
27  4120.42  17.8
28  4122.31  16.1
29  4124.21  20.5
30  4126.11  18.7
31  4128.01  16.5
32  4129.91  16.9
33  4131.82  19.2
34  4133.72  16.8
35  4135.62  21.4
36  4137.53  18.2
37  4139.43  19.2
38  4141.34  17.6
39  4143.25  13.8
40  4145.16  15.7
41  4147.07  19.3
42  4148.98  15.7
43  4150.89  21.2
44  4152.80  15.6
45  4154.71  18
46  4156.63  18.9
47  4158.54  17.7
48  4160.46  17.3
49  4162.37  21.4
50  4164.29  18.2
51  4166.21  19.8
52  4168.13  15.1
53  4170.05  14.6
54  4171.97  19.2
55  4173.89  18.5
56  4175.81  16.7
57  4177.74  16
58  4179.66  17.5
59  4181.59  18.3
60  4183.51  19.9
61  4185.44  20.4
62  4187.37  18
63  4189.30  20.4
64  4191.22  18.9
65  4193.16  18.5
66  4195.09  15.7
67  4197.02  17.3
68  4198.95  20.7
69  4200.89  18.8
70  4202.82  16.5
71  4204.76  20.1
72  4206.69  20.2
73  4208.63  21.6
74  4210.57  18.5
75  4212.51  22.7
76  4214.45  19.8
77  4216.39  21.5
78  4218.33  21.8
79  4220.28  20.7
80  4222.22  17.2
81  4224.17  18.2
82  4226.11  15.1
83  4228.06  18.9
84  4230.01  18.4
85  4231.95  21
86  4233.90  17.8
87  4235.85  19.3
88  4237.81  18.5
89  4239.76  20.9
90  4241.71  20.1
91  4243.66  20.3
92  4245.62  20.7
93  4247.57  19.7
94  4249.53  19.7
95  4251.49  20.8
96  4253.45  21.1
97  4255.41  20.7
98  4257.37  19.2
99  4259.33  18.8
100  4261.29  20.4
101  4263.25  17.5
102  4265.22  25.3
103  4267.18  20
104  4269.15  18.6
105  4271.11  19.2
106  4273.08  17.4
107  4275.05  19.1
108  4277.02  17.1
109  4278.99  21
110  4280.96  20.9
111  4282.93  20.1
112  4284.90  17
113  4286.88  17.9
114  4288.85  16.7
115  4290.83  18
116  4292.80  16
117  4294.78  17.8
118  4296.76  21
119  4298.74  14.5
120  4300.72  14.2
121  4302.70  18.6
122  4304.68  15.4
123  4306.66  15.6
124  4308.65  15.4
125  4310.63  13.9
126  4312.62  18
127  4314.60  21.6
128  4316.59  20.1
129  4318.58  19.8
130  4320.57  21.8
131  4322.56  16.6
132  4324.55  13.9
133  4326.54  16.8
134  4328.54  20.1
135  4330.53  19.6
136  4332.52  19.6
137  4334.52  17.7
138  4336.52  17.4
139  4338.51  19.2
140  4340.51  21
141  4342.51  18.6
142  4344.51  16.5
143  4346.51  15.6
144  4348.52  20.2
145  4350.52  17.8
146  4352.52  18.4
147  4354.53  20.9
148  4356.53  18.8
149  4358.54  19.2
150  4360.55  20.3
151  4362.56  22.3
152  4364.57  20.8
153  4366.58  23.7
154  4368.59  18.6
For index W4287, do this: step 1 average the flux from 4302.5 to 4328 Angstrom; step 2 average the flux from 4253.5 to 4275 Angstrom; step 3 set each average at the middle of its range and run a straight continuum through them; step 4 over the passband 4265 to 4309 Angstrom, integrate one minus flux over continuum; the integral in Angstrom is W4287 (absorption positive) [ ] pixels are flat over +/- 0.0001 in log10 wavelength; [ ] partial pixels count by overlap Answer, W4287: 1.7 Angstrom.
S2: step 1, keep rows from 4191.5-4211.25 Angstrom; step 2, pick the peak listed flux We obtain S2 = 21.6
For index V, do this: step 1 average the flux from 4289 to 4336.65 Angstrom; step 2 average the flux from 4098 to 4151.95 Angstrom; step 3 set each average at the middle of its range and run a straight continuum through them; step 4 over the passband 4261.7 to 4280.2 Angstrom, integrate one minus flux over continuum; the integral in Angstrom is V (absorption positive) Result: -1.86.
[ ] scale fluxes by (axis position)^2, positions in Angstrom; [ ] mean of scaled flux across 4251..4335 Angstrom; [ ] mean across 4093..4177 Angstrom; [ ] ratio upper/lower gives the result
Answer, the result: 1.11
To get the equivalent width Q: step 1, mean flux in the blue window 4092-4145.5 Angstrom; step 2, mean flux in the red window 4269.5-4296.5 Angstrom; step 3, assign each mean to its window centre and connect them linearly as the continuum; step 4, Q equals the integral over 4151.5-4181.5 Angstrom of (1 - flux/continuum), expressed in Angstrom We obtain 0.7 Angstrom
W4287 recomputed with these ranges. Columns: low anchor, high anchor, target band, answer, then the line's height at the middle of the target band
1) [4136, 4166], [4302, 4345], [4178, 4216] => -2.4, 18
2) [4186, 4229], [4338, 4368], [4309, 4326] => 1.2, 19.4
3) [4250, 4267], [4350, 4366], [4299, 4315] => 3.1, 20.2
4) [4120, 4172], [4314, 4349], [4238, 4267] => -3.2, 18.3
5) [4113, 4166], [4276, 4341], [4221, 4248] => -1.2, 18.2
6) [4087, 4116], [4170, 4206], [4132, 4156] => 0.5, 18.1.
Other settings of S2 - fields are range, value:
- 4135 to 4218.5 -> 22.7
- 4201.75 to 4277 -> 25.3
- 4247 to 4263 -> 21.1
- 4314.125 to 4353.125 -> 21.8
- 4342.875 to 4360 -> 20.9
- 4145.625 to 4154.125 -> 21.2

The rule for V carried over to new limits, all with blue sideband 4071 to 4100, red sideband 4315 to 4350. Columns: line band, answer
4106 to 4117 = -0.9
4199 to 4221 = -2.6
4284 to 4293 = 0.6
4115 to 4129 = -1.1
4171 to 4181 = 0.2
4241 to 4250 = -1.0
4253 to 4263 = -0.9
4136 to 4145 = 0.2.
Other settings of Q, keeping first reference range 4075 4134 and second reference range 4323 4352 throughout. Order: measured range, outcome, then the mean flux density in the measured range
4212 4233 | -1.7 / 19.5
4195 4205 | -0.1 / 18.3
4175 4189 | -0.2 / 18.2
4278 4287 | -0.7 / 19.5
